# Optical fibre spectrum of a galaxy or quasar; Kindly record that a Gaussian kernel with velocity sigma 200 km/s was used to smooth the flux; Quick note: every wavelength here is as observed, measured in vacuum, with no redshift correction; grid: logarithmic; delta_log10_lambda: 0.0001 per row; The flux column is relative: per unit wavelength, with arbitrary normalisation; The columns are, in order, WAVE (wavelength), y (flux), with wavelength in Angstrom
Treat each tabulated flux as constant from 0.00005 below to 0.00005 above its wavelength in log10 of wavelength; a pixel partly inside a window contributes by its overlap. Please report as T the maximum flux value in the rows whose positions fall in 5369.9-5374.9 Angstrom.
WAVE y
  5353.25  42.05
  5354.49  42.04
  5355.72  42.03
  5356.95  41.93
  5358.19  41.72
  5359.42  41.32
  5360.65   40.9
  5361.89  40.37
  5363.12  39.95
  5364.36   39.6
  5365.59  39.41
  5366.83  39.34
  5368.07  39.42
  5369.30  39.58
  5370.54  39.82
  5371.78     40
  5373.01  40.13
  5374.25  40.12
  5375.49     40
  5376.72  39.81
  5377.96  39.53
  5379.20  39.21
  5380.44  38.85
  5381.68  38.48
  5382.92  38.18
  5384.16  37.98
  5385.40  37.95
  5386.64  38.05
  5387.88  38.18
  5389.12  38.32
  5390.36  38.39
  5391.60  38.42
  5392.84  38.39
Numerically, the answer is 40.13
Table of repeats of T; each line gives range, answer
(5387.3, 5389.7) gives 38.32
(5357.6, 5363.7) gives 41.72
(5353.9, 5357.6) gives 42.04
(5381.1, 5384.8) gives 38.48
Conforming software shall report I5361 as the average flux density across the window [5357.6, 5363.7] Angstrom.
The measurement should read 40.9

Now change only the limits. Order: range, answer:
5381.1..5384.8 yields 38.2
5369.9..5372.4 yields 39.9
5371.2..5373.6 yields 40.2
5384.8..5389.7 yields 38.1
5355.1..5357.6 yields 42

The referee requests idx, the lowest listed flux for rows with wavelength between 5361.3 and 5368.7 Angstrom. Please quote 39.34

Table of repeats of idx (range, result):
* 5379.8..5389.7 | 37.95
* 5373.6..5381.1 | 38.85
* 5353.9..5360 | 41.32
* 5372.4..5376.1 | 40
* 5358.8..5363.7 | 39.95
